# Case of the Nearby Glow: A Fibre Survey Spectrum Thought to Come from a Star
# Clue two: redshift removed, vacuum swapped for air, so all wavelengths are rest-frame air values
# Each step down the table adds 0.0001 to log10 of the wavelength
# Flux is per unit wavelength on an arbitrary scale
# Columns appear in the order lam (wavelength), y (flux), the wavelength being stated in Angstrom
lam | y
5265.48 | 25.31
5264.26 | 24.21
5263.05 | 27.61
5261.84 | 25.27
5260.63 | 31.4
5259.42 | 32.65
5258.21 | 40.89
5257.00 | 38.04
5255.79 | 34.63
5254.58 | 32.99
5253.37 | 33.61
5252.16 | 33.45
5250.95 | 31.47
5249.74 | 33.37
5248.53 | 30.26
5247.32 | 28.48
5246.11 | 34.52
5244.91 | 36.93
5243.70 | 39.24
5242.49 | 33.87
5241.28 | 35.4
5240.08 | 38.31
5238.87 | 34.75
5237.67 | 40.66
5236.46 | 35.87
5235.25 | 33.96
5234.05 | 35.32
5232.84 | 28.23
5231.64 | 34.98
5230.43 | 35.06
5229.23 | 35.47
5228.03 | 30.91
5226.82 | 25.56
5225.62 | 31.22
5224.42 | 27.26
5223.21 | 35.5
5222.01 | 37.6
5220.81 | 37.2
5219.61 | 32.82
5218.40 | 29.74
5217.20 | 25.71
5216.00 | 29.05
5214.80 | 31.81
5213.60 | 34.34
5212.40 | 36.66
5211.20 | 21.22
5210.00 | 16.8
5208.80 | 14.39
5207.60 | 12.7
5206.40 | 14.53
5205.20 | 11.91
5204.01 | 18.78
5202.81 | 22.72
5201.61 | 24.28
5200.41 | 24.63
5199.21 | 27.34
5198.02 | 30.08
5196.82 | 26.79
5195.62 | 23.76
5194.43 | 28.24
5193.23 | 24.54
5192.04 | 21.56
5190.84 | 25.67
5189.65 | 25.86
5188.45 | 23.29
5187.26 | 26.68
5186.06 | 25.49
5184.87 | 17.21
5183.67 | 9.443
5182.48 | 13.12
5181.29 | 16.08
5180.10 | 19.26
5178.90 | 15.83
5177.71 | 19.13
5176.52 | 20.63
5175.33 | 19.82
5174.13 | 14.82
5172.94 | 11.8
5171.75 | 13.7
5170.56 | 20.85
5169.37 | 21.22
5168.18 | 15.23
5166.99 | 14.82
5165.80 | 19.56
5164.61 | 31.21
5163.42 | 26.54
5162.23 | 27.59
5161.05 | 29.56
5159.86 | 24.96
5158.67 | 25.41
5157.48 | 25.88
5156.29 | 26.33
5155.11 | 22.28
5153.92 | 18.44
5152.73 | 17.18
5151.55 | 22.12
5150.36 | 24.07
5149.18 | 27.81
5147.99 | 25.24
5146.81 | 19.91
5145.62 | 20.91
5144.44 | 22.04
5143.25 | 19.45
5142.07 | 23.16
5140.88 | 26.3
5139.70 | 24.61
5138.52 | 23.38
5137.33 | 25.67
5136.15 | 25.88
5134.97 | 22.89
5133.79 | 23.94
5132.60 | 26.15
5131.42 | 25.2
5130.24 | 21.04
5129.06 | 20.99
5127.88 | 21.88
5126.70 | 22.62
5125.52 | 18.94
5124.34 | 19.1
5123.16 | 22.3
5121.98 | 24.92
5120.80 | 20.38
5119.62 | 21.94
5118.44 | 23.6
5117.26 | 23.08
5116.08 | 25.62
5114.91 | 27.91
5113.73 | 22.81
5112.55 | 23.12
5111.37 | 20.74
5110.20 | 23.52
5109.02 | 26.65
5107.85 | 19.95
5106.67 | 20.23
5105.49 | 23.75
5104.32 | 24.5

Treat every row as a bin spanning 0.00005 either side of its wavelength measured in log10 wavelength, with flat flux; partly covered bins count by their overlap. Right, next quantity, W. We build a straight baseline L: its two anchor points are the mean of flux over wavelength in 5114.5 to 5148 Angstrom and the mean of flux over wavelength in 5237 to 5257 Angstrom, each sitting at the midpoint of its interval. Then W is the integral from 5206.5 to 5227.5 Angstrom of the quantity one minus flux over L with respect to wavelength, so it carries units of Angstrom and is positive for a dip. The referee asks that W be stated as 2.5 Angstrom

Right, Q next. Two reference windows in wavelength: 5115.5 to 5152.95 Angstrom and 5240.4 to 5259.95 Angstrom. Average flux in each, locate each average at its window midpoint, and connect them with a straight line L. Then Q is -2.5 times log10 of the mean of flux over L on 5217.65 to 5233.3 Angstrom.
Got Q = -0.01 mag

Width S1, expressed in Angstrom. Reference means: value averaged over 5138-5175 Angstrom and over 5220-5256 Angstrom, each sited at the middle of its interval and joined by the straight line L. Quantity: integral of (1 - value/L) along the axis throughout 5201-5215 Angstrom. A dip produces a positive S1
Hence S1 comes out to 3.9 Angstrom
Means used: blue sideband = 22.1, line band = 21.4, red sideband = 33.9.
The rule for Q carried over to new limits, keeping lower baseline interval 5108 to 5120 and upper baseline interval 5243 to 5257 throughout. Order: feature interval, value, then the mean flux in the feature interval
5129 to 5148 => 0.099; 23.3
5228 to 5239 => -0.071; 34.7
